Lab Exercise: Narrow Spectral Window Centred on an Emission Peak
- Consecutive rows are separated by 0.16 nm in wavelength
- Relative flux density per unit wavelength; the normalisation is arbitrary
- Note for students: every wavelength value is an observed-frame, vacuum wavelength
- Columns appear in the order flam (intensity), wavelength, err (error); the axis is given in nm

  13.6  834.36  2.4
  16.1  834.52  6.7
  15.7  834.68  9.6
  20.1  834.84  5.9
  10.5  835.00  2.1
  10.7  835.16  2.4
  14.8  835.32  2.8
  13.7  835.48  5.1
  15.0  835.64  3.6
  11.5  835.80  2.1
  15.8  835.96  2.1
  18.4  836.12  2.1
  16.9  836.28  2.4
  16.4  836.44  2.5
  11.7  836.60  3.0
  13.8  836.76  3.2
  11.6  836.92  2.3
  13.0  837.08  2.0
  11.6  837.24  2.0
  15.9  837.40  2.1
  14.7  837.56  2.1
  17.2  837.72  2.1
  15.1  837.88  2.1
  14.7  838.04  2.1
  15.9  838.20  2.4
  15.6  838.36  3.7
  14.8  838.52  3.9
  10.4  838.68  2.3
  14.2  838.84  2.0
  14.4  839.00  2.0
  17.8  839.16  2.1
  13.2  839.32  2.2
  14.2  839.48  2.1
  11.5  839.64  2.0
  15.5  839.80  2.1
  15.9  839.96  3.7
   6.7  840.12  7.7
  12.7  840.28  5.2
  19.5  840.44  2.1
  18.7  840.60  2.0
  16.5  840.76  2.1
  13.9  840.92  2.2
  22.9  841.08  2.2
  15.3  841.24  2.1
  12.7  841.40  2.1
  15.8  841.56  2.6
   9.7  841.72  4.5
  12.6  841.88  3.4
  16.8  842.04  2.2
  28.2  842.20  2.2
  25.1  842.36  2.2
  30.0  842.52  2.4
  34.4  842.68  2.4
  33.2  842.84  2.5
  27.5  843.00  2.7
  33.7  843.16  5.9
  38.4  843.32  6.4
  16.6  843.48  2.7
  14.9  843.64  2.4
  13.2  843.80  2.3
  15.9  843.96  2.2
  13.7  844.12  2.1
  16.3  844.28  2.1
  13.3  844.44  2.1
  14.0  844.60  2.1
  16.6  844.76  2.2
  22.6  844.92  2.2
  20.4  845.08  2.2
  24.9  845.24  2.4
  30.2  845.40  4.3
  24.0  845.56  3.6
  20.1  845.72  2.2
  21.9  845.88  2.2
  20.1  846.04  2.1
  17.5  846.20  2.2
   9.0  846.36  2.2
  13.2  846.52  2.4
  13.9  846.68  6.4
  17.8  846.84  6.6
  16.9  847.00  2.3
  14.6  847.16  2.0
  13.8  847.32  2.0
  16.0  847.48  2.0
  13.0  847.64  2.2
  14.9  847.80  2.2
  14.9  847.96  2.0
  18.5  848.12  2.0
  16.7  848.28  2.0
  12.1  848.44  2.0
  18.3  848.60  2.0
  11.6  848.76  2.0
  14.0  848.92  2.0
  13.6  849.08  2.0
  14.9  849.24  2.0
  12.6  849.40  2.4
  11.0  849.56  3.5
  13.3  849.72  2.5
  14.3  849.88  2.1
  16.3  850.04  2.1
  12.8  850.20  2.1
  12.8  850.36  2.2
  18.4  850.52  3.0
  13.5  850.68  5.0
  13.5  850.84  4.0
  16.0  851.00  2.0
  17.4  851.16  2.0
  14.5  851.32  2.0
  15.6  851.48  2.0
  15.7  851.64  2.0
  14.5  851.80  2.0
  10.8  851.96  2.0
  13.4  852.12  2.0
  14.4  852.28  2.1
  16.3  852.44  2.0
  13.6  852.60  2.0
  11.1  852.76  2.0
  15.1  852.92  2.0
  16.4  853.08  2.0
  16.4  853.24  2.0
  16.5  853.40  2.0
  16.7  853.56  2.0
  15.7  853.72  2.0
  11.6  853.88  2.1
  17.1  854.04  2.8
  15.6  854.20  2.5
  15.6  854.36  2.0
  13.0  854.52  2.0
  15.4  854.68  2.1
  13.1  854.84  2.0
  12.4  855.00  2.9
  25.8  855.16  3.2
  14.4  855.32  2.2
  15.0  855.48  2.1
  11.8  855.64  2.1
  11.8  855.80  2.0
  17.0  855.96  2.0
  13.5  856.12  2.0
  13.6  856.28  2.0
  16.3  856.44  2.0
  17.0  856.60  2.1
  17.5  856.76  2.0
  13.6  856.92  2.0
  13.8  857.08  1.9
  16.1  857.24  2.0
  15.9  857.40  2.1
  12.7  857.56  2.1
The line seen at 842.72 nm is H-alpha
